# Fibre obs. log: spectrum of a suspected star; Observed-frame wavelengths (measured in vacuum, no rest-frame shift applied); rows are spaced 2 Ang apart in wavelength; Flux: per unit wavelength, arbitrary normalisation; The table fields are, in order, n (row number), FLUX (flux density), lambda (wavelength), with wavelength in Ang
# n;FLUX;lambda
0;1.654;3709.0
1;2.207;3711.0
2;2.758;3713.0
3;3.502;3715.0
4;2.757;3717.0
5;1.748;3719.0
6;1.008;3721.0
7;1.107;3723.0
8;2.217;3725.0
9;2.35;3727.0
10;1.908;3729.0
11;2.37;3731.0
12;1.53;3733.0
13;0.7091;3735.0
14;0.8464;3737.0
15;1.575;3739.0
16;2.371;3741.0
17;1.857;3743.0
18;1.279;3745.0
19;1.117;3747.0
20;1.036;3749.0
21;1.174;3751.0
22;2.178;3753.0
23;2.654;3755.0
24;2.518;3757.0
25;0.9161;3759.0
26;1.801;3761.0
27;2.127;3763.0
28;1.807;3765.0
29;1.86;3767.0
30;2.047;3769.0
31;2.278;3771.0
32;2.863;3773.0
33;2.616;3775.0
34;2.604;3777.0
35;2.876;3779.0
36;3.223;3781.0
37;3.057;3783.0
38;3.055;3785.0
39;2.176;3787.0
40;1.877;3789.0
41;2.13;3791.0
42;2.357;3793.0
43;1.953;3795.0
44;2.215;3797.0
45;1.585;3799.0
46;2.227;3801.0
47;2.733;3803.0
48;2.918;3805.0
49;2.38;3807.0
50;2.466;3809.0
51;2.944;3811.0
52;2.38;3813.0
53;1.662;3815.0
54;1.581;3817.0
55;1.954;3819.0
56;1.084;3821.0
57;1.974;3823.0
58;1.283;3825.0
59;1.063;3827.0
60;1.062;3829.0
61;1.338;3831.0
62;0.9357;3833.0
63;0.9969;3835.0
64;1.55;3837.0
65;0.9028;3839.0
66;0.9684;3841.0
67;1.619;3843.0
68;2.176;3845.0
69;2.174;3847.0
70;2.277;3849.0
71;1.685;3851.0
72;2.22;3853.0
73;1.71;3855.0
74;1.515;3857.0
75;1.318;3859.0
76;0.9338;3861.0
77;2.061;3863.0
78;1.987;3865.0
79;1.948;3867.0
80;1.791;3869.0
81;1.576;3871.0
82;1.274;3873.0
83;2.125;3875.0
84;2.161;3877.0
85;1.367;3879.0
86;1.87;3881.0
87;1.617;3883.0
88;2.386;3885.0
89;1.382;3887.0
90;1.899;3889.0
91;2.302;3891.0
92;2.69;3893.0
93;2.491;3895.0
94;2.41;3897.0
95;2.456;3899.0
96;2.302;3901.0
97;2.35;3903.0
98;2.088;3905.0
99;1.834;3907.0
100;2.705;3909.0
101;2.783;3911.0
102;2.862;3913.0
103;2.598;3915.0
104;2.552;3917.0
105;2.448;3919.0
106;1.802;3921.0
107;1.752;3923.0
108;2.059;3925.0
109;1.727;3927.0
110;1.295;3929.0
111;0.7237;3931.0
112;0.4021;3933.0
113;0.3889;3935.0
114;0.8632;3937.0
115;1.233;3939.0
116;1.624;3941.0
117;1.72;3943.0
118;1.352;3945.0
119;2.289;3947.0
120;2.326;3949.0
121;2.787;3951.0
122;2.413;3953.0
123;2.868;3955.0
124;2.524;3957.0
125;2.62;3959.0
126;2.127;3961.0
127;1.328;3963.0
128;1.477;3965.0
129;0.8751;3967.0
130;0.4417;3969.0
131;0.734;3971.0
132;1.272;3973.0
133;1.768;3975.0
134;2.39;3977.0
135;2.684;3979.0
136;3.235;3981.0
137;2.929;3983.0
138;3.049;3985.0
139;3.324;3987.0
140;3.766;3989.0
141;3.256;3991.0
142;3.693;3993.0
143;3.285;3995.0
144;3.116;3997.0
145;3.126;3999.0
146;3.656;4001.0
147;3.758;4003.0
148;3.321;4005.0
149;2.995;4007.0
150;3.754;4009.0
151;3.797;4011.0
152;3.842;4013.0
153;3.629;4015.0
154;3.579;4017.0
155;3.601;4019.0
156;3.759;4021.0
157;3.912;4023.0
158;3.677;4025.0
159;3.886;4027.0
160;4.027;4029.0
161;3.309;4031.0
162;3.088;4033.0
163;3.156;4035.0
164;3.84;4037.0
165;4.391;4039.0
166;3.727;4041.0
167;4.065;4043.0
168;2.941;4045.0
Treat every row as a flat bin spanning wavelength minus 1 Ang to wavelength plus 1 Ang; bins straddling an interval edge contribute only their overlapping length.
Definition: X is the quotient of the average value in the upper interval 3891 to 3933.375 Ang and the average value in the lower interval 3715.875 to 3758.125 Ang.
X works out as 1.24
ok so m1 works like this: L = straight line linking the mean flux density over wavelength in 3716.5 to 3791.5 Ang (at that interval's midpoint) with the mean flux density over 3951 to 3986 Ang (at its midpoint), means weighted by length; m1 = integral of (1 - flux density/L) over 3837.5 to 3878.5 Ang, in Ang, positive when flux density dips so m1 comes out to 6.3 Ang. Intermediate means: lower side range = 1.98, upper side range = 2.06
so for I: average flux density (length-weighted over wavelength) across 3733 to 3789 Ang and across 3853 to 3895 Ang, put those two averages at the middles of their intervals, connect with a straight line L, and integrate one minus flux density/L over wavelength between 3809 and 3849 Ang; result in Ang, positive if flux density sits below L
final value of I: 6.3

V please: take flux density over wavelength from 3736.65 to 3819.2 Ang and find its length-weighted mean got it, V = 2.14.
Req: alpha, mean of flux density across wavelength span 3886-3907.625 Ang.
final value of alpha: 2.21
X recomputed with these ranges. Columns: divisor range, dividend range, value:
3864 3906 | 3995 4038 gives 1.76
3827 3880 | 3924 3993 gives 1.23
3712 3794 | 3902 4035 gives 1.23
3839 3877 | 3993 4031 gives 2.07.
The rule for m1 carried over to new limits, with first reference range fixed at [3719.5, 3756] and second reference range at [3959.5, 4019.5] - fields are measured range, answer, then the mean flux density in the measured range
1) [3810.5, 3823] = 0.57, 1.9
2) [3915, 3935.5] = 7.30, 1.6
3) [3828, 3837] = 4.05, 1.14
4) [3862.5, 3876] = 2.52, 1.81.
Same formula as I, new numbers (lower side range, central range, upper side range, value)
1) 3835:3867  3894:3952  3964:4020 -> 7.9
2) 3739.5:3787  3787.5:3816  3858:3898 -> -3.1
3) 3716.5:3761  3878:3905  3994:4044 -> 6.2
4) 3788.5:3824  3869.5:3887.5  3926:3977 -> 1.0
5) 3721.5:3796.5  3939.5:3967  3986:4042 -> 9.9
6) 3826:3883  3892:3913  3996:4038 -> -2.5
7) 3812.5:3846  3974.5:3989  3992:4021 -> 1.6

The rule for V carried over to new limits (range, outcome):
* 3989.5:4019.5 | 3.5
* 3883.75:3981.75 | 1.95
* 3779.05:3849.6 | 1.96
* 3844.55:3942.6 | 1.88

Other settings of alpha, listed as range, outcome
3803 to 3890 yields 1.74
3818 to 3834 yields 1.34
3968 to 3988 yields 2.18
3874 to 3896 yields 2.03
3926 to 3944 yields 1.11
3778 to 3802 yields 2.39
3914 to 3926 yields 2.2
